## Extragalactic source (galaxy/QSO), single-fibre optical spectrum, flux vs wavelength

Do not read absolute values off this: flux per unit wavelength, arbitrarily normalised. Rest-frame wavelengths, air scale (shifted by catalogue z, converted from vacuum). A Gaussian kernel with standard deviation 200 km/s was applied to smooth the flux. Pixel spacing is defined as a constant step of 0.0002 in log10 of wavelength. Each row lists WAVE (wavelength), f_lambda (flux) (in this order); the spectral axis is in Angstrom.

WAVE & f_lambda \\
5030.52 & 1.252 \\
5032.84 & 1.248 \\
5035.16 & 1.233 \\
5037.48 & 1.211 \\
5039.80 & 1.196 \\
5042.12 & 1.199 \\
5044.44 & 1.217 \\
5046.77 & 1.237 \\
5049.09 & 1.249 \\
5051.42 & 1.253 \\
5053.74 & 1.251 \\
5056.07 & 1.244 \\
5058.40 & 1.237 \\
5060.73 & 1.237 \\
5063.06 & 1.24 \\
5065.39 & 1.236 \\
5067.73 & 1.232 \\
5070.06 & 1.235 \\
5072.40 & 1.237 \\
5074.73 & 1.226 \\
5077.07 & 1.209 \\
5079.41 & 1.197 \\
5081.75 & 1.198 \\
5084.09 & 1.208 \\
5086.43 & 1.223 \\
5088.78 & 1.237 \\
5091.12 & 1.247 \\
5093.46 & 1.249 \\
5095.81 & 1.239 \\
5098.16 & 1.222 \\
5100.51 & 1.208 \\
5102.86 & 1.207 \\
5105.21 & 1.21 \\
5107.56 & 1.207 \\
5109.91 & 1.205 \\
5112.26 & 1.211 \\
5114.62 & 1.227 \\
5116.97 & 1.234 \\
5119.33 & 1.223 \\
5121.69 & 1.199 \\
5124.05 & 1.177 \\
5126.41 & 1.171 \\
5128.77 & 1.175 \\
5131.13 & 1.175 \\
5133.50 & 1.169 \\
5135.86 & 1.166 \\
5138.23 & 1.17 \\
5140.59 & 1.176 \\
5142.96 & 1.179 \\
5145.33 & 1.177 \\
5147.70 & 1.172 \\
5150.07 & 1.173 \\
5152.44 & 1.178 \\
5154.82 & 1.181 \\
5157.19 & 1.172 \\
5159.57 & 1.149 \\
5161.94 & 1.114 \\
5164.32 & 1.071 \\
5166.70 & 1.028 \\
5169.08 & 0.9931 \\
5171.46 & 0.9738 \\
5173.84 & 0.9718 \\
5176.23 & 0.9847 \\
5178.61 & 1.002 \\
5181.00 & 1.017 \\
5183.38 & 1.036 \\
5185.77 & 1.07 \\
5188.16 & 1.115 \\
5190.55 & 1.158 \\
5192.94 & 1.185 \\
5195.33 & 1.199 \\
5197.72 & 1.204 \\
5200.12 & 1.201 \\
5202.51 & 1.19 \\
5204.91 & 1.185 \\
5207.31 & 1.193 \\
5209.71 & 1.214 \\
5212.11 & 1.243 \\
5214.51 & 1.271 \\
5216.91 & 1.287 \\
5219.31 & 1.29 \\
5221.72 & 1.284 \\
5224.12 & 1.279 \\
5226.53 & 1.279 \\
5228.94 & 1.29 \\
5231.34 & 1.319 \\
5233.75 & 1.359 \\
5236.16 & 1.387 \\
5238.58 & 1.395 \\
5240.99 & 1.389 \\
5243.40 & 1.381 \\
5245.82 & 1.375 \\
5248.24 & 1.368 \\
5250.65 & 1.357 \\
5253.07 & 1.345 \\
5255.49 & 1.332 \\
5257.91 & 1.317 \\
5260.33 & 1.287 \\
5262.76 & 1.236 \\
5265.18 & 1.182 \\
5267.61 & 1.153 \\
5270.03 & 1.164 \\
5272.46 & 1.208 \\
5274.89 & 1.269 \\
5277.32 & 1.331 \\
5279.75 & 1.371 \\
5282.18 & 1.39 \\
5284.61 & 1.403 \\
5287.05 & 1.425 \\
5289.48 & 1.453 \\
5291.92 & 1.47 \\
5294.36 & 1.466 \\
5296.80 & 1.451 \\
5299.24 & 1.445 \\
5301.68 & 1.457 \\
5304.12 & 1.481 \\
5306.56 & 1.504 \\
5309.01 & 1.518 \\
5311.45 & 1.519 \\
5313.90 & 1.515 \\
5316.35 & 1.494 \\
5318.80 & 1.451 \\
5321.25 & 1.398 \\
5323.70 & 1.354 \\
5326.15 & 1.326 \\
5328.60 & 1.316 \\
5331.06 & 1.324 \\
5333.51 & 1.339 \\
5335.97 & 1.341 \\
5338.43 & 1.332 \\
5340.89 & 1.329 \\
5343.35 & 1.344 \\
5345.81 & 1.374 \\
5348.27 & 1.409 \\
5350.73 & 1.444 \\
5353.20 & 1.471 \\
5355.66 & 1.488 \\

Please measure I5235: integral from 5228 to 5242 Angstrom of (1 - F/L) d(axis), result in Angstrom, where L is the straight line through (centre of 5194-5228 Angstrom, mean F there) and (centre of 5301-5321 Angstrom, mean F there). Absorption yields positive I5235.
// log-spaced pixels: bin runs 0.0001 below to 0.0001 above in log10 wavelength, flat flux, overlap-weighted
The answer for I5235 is -0.6 Angstrom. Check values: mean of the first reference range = 1.24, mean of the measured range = 1.36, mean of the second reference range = 1.49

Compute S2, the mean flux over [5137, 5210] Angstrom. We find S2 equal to 1.12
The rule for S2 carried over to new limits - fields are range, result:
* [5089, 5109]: 1.22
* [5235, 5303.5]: 1.35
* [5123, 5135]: 1.17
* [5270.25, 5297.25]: 1.37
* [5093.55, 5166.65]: 1.18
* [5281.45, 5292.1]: 1.43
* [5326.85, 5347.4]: 1.34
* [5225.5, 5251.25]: 1.36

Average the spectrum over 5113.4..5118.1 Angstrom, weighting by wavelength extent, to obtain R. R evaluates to 1.23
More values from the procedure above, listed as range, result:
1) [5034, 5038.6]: 1.22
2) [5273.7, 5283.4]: 1.34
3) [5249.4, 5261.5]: 1.33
